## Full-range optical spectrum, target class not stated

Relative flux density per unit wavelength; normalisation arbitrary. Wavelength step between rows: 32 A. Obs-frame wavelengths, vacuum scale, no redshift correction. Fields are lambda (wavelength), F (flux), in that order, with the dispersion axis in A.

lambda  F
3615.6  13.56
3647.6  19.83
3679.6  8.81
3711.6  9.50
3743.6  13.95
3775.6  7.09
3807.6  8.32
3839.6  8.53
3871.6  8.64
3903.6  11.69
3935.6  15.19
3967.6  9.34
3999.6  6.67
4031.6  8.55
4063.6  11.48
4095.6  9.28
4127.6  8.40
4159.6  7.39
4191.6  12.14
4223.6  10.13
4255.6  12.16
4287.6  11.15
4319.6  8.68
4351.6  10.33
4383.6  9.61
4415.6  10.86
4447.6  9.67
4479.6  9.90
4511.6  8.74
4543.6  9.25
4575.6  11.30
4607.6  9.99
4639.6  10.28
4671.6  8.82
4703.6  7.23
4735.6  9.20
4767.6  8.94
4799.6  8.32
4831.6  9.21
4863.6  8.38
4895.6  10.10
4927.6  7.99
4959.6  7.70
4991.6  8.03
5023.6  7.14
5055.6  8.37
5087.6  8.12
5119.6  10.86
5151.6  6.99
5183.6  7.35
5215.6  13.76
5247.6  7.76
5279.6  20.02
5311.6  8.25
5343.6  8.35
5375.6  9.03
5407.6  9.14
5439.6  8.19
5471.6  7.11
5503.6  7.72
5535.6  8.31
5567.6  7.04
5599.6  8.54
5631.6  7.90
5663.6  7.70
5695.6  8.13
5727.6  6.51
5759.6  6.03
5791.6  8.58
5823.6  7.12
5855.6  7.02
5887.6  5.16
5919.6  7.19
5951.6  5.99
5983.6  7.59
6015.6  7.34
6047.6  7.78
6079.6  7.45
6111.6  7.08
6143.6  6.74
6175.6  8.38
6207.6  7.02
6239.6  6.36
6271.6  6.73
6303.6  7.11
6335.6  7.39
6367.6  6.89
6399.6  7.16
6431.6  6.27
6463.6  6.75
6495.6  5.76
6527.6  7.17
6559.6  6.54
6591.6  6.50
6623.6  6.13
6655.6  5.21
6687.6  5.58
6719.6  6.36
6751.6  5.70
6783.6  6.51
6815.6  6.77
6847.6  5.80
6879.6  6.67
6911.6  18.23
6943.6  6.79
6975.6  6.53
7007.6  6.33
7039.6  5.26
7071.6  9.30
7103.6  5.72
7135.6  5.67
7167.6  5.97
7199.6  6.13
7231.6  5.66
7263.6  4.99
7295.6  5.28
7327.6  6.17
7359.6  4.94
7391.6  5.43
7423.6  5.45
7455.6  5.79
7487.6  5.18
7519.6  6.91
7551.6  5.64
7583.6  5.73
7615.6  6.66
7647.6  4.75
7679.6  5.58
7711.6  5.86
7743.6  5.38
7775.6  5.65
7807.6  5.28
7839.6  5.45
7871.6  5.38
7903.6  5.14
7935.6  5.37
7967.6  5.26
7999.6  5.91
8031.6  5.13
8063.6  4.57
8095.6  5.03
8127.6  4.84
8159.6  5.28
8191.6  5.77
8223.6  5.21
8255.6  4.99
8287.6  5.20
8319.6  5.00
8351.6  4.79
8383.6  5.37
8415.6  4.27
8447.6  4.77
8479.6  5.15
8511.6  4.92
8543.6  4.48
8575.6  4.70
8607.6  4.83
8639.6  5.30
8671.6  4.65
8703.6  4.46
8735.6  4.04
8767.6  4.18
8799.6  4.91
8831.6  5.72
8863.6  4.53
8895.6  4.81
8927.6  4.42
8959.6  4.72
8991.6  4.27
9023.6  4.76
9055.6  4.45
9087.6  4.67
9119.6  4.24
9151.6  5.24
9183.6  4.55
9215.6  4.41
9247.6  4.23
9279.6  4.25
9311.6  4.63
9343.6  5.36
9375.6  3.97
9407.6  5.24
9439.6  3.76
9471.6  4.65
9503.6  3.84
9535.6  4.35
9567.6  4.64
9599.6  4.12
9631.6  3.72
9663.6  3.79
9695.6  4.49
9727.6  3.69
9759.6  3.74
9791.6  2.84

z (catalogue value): 0.051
